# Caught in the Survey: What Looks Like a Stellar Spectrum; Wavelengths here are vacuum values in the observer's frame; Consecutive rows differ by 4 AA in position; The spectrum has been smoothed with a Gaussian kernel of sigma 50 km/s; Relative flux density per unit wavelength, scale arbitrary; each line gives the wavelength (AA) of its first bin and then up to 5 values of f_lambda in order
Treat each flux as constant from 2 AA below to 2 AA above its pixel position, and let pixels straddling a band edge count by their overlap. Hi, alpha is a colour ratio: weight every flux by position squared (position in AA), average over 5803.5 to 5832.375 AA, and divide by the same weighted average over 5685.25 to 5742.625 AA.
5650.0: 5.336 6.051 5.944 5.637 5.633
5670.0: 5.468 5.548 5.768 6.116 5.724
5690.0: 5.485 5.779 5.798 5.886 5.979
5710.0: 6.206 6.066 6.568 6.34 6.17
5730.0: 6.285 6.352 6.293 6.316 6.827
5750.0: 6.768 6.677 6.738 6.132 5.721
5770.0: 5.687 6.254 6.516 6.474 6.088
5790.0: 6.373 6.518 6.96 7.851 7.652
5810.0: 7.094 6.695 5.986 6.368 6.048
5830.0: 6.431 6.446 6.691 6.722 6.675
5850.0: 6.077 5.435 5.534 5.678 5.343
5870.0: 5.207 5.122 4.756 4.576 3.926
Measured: 1.13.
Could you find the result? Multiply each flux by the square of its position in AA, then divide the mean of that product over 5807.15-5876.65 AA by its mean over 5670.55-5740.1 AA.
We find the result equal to 1.06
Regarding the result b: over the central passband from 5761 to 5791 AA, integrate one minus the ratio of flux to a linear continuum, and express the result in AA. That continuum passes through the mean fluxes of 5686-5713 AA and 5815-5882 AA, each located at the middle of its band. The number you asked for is -1.44 AA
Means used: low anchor 5.85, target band 6.15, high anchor 5.88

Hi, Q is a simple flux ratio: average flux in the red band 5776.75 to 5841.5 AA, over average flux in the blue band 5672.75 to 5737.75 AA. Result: 1.10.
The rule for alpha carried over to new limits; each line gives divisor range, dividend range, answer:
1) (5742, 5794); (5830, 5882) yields 0.94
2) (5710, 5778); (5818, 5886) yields 0.95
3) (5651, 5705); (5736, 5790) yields 1.14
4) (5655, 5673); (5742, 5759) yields 1.22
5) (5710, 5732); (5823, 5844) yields 1.07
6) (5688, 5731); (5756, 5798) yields 1.06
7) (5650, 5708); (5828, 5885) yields 1.06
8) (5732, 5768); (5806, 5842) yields 1.05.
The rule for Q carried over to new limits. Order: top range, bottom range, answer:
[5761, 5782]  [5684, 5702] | 1.07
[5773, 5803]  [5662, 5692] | 1.16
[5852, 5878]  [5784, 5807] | 0.78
